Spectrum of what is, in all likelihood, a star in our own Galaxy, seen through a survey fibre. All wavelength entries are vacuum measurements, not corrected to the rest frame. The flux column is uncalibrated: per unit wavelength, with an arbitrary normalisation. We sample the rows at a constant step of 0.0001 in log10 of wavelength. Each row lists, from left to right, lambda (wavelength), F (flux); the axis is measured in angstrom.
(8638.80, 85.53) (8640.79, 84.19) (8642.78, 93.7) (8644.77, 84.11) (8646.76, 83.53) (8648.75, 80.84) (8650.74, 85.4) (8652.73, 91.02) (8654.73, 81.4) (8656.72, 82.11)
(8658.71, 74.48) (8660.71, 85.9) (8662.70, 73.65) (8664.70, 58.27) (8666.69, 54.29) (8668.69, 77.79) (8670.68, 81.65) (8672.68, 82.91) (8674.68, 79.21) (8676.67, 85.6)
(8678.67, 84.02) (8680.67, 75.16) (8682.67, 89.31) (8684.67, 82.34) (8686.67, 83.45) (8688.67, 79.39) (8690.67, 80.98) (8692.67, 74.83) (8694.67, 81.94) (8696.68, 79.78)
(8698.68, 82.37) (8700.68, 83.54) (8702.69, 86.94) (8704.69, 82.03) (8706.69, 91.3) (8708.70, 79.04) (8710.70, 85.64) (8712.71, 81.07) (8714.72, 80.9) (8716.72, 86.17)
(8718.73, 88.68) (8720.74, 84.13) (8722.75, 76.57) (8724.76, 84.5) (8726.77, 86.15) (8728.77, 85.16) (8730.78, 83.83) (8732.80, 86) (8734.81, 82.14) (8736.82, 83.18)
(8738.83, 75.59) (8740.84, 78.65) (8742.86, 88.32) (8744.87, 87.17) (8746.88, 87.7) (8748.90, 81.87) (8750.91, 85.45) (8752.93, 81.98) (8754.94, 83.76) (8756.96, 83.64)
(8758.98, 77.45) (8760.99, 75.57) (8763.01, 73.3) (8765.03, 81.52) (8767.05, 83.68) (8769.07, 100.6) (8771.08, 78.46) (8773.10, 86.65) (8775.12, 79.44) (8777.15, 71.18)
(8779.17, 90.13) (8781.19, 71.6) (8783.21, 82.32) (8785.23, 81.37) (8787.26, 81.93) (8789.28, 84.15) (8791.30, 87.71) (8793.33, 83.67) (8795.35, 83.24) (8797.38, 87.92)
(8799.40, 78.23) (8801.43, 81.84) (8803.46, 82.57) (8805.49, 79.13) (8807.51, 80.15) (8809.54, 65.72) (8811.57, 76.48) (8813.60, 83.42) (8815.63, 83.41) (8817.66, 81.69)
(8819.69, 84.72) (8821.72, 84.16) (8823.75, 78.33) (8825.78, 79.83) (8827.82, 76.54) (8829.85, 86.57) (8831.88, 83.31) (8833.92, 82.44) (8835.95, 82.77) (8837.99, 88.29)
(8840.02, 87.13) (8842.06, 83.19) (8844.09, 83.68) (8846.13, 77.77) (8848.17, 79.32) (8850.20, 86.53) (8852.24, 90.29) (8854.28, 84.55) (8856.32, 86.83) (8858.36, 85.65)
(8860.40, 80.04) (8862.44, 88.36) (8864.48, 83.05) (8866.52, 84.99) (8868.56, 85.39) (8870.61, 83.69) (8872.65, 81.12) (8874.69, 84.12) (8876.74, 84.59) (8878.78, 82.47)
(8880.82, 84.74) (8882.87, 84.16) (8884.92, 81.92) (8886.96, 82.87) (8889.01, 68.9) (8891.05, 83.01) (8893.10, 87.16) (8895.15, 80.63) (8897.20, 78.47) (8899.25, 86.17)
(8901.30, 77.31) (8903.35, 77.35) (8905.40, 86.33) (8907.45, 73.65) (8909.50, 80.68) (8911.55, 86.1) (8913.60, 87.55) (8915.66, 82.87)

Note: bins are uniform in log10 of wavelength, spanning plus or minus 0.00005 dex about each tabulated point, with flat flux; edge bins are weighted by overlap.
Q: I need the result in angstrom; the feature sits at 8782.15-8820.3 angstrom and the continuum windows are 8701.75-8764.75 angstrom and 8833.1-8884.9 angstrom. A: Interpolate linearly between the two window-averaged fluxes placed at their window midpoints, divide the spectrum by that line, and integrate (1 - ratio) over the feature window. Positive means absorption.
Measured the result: 1.0 angstrom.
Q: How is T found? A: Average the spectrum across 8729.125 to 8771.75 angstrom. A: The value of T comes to 82.9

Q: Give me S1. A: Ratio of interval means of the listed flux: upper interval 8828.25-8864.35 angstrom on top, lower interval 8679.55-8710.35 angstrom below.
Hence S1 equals 1.03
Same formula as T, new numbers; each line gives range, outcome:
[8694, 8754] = 83.6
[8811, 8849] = 82.3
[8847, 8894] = 83.6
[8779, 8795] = 82.5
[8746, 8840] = 81.9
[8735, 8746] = 82.7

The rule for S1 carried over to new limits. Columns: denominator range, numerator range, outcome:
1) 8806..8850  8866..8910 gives 1.00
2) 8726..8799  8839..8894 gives 1.01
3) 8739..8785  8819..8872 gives 1.02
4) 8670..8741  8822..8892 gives 1.01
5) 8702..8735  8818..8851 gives 0.98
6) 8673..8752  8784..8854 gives 0.99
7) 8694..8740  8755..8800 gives 0.98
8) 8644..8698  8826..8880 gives 1.05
